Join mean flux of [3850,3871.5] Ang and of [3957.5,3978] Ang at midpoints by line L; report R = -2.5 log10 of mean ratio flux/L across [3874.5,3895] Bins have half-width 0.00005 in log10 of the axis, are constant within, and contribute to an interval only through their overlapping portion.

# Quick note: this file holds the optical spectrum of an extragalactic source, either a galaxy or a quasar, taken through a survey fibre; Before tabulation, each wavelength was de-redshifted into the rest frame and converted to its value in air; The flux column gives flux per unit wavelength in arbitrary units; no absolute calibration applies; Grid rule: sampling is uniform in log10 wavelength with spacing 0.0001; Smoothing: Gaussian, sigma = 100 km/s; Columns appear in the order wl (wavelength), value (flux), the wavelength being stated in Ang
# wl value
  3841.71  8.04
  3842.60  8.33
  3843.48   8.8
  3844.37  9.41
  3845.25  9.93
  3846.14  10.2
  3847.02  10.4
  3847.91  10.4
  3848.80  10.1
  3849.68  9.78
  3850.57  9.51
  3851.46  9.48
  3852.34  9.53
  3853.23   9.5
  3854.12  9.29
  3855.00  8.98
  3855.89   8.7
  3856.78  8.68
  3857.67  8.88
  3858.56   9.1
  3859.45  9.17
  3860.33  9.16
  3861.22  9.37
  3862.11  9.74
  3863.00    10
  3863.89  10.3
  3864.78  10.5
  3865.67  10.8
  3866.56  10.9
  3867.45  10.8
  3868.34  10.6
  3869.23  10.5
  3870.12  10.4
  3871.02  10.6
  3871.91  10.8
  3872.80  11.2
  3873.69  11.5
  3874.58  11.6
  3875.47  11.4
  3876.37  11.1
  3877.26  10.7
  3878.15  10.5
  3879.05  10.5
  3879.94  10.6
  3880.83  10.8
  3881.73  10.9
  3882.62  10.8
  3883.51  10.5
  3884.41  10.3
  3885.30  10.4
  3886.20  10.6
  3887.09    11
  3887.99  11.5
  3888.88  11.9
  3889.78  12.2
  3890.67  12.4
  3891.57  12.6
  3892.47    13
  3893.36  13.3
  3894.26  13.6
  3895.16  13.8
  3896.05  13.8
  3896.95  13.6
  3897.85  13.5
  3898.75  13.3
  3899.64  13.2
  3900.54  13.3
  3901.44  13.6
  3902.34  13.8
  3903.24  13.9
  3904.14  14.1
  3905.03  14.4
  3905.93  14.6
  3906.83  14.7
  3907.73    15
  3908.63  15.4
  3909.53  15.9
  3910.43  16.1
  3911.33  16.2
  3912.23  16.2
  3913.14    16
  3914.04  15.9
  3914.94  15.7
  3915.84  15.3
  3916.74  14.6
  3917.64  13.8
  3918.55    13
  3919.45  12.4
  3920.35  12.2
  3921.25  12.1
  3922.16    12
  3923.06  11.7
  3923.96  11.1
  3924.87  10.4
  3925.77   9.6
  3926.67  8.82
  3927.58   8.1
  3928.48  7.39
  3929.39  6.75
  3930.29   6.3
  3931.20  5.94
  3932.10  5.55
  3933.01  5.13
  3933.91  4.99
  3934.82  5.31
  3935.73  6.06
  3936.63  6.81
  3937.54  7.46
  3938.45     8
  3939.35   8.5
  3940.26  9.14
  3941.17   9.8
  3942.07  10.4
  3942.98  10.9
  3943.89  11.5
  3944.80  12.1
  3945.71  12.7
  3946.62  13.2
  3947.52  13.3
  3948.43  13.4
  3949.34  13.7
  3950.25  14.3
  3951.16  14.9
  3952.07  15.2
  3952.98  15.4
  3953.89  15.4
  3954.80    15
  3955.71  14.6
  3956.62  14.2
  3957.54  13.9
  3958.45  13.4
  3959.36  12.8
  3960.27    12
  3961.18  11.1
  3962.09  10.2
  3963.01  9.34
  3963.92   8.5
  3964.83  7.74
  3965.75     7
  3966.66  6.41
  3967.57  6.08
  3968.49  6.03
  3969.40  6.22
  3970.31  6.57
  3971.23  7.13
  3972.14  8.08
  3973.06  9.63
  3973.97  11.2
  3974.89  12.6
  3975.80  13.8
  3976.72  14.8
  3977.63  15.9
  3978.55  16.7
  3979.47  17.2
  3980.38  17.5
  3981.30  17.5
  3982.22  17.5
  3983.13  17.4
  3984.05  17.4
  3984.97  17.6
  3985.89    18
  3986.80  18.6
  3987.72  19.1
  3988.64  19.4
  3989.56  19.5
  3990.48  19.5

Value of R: -0.17 mag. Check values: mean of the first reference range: 9.77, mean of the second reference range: 9.92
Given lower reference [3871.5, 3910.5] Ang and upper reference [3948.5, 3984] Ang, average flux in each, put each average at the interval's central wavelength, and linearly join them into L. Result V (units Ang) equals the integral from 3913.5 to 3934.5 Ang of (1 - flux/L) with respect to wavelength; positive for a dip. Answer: 3.51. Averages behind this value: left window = 12.5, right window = 12.4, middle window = 10.4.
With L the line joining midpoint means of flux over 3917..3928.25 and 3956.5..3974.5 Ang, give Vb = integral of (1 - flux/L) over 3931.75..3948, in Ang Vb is 2.2 Ang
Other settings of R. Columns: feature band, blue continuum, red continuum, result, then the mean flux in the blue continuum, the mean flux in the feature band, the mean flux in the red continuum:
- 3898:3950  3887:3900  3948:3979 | 0.07 mag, 12.9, 11.6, 11.6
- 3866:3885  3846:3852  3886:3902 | 0.08 mag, 9.97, 10.8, 12.8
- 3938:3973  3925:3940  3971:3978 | -0.17 mag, 7.02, 11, 11.7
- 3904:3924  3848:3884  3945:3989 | -0.24 mag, 10.2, 14.3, 13.1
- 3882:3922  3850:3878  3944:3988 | -0.20 mag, 10.1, 13.5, 12.9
